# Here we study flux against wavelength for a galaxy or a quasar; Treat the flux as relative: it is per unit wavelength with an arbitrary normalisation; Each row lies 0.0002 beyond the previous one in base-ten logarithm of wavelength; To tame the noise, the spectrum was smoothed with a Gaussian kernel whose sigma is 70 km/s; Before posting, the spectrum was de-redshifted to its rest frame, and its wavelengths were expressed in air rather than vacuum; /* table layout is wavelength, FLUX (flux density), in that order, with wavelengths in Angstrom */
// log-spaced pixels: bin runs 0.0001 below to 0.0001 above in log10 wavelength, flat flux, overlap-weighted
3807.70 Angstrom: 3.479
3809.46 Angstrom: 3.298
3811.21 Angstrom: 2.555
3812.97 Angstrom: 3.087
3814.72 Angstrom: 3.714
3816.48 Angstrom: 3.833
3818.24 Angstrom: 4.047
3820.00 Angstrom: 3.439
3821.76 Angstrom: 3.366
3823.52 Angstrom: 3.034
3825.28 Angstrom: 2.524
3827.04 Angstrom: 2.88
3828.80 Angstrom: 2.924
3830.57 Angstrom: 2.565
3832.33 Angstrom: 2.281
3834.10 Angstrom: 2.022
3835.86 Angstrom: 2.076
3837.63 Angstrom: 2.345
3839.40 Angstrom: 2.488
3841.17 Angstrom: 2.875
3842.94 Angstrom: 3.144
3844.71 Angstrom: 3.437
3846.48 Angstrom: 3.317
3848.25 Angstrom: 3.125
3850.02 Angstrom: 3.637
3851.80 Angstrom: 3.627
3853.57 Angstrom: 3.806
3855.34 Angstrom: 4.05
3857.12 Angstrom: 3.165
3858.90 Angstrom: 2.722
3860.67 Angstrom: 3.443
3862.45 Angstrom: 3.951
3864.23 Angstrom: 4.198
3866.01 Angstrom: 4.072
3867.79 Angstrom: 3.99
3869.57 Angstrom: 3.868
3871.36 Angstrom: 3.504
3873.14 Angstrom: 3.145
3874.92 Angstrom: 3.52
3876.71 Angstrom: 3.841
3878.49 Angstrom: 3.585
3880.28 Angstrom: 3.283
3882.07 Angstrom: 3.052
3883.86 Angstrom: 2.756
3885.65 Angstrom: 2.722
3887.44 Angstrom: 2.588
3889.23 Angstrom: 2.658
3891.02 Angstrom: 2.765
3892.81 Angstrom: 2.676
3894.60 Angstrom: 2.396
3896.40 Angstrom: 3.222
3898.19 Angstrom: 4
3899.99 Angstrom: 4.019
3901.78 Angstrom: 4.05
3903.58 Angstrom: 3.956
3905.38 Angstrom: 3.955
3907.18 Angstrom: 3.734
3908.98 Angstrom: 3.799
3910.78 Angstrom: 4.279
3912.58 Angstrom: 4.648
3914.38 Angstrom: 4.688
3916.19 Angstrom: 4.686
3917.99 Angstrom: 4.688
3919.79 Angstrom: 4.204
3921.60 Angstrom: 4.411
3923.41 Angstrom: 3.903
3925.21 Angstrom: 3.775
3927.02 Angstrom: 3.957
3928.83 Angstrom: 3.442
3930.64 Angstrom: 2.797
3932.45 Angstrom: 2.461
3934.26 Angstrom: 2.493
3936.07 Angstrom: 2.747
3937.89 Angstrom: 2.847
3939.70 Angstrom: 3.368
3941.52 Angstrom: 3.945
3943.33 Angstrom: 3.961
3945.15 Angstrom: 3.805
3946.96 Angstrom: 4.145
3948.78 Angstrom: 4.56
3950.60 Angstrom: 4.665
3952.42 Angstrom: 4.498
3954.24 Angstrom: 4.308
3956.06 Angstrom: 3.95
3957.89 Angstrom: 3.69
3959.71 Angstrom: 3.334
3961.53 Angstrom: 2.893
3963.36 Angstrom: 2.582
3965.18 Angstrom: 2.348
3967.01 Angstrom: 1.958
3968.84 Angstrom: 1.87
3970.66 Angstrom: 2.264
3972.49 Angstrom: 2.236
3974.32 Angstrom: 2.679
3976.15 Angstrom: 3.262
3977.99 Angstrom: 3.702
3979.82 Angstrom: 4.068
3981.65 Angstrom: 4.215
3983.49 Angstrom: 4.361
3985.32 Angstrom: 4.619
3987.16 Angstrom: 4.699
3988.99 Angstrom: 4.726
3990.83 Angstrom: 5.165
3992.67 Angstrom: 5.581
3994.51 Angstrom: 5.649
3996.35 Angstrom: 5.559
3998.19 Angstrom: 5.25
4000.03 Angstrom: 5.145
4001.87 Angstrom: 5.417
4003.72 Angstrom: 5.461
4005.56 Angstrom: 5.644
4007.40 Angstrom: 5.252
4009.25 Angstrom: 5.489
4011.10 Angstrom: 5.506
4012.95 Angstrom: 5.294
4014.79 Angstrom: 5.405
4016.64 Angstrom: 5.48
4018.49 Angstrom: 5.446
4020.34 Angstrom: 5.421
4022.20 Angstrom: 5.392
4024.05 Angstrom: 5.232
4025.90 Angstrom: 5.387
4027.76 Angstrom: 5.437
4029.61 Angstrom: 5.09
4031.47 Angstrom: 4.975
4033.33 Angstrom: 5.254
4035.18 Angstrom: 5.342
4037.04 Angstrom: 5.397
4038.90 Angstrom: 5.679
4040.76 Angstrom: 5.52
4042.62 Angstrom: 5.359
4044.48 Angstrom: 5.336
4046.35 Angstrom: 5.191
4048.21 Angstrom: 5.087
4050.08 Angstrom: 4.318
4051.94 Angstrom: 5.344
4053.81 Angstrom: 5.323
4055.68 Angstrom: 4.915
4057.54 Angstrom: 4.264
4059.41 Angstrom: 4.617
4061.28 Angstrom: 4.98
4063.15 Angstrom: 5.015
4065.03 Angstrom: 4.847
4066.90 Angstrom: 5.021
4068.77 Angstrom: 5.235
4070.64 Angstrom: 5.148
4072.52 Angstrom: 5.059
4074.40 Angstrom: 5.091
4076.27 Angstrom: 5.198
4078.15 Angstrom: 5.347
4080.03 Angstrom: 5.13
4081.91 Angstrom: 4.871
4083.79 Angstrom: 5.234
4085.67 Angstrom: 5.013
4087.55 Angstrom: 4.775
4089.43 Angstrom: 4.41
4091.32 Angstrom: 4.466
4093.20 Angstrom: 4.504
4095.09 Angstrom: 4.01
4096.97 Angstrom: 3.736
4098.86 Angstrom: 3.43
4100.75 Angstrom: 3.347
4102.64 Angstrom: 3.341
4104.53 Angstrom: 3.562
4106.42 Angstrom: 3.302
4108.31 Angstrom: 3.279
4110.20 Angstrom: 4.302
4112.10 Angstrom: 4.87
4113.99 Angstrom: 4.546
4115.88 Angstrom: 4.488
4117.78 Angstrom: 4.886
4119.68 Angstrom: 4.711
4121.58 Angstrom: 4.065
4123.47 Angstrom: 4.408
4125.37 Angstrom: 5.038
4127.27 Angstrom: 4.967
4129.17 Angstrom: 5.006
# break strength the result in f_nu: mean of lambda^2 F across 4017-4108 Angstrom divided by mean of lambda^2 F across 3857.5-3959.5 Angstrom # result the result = 1.4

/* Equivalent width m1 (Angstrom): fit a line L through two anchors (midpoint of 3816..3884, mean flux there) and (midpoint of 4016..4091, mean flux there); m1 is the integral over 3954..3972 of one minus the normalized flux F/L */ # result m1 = 6.0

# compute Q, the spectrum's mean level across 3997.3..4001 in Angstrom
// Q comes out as 5.21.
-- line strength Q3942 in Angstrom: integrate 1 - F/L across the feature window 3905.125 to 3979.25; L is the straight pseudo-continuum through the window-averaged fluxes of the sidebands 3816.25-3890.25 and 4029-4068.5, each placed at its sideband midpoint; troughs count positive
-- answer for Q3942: 8.9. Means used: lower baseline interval 3.21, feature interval 3.55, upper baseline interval 5.09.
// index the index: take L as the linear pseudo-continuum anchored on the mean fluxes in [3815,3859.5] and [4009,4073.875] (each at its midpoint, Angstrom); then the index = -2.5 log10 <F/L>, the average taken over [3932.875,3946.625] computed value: 0.242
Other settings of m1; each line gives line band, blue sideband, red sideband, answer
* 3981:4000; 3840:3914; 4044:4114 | -4.07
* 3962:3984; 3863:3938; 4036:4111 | 6.05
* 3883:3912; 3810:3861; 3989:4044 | 3.89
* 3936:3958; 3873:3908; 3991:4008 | 2.39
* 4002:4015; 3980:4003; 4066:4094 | -1.14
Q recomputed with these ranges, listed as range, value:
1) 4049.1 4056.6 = 4.97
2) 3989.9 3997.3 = 5.48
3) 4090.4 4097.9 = 4.18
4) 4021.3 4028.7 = 5.37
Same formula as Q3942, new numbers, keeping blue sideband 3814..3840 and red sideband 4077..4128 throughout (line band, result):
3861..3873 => -2.9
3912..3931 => -4.1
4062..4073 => -2.3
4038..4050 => -3.6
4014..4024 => -3.8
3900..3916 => -3.9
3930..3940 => 2.1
